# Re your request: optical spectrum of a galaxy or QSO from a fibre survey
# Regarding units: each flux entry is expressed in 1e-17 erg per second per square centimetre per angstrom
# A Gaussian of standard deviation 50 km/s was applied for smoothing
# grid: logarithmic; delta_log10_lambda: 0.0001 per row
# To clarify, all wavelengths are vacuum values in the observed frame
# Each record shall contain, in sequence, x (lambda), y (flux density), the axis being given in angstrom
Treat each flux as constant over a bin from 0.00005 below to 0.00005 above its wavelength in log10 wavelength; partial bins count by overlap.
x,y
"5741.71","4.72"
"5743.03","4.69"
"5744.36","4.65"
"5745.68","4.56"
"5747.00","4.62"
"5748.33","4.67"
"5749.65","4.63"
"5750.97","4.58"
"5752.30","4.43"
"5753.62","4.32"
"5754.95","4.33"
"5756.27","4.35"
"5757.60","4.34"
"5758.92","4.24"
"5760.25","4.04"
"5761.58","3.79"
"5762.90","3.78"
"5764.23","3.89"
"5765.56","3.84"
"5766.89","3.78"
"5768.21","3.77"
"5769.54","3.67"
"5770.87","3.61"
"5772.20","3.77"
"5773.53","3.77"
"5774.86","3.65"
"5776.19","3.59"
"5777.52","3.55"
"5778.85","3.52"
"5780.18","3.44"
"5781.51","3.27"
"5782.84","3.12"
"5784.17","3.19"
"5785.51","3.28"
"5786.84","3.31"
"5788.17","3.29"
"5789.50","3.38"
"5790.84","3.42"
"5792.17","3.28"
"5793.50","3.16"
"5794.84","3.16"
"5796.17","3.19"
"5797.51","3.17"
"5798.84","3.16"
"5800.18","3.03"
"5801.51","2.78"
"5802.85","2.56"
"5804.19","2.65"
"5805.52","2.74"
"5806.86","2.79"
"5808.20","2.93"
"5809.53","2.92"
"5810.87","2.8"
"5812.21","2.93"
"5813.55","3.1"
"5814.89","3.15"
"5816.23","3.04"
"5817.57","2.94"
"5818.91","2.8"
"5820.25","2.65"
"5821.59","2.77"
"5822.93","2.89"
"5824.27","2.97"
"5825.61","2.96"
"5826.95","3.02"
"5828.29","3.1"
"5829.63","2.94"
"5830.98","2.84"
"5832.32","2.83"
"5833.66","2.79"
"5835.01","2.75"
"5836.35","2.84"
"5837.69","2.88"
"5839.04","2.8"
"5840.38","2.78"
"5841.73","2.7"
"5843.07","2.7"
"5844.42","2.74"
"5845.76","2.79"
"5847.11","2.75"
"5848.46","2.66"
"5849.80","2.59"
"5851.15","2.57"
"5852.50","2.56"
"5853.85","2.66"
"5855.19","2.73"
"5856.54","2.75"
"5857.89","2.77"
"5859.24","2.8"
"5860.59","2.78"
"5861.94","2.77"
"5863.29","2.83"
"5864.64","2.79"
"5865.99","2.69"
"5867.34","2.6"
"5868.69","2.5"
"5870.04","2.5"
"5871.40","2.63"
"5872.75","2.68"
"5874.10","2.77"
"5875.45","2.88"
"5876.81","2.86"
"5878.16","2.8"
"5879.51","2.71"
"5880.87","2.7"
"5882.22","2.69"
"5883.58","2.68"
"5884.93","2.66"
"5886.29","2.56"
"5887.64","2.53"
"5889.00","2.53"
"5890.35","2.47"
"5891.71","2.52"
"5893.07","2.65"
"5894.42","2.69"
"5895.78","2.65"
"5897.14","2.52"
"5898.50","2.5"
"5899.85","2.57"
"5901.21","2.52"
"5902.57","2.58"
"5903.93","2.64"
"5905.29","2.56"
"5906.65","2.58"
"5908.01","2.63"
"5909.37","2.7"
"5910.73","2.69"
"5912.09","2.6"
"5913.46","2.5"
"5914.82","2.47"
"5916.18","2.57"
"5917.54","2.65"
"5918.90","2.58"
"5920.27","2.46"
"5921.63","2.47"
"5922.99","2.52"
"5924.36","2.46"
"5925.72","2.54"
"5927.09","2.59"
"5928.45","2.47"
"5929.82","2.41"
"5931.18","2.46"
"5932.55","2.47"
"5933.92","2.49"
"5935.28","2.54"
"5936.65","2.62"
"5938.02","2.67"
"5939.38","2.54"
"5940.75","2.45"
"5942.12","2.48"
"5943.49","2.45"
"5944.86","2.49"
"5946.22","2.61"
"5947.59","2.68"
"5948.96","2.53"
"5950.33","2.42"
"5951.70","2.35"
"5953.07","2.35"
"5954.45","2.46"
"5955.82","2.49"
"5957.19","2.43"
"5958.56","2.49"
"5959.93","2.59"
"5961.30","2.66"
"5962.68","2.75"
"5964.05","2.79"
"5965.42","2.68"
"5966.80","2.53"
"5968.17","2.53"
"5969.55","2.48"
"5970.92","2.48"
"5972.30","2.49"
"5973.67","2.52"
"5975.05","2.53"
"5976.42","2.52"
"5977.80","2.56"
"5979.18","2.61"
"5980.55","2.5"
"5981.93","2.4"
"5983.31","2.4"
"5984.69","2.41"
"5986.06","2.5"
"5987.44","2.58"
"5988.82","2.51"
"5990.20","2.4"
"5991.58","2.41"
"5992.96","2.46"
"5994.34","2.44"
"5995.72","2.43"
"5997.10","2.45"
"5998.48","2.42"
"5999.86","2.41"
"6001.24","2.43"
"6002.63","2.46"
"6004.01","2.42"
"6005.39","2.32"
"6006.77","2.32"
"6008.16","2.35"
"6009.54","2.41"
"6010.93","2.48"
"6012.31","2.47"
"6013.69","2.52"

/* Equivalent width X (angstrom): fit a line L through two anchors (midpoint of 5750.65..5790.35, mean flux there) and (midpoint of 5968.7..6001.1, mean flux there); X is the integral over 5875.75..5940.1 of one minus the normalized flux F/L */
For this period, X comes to 7.67 angstrom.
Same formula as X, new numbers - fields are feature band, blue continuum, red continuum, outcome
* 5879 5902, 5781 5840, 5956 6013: 1.35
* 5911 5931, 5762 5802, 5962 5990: 1.92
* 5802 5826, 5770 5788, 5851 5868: 2.09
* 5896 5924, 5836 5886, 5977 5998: 0.59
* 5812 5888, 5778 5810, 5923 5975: 3.40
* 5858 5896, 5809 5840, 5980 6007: 1.07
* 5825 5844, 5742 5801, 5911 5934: 2.36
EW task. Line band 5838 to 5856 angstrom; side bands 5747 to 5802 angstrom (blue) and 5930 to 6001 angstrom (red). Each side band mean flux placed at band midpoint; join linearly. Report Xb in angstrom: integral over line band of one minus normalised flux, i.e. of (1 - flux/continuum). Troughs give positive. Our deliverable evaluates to 3.00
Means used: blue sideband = 3.68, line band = 2.7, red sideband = 2.51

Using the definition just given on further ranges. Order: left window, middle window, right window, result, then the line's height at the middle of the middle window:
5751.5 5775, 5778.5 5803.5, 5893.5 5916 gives 3.5 angstrom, 3.7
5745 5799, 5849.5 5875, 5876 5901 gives 1.7 angstrom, 2.88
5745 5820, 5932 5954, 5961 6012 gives 1.6 angstrom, 2.7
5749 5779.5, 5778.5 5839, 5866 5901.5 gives 8.0 angstrom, 3.47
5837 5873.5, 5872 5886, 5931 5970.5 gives -0.4 angstrom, 2.66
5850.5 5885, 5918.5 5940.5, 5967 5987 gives 0.6 angstrom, 2.59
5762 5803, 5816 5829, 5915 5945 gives 1.1 angstrom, 3.17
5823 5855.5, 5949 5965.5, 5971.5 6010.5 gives 0.0 angstrom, 2.53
